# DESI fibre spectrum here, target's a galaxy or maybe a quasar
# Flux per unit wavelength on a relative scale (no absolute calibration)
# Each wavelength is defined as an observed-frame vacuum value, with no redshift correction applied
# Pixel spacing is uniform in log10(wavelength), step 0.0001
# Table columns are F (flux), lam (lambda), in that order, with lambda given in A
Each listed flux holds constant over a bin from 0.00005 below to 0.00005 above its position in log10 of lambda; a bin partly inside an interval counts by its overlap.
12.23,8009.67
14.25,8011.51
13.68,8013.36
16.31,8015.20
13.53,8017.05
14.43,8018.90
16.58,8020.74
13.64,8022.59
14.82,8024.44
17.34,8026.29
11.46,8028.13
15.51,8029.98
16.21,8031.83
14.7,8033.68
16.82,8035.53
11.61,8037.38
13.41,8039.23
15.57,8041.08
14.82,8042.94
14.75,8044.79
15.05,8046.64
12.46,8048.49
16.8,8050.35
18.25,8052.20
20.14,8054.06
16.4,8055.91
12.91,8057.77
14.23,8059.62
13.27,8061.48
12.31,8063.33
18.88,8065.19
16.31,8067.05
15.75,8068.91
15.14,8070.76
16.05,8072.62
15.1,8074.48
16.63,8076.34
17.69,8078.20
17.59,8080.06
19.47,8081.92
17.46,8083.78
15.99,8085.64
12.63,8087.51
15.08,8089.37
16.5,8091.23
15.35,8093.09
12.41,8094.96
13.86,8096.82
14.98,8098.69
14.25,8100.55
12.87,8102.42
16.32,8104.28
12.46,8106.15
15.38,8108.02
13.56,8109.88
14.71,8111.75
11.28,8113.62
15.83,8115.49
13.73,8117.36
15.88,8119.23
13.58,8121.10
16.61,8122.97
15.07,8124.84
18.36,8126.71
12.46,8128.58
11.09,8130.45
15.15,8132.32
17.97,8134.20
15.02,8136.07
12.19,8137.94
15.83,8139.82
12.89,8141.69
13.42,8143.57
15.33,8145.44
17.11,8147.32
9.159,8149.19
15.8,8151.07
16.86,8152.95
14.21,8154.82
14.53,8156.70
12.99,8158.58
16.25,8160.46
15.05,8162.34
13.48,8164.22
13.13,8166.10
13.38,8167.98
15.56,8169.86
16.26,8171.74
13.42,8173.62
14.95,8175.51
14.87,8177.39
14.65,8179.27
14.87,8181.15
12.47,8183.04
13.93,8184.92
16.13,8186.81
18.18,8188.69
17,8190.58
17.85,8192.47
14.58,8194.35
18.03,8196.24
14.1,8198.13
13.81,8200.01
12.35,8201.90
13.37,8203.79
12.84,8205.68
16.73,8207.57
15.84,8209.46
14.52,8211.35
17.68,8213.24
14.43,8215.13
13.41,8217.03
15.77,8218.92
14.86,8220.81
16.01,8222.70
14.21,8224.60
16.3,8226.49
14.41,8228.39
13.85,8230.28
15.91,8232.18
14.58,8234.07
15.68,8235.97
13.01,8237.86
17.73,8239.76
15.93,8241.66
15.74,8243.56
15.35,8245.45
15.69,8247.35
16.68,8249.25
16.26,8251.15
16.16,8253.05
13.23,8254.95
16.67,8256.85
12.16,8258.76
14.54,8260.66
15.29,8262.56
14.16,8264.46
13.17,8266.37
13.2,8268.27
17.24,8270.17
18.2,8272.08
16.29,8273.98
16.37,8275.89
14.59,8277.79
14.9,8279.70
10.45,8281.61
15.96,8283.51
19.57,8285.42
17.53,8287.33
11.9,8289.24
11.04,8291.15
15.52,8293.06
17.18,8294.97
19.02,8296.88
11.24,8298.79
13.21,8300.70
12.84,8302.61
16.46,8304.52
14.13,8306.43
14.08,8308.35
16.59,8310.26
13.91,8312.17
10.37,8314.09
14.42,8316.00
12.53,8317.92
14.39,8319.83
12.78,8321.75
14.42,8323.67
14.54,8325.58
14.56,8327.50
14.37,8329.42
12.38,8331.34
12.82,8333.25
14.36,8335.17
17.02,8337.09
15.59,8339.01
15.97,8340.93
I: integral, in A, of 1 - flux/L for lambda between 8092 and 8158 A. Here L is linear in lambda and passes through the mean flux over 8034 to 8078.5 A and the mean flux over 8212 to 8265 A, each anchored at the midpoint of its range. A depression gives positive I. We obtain 3.8 A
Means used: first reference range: 15.4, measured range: 14.4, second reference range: 15.2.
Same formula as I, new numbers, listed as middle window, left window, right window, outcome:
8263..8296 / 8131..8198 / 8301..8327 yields -2.27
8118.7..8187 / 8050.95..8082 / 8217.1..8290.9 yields 4.99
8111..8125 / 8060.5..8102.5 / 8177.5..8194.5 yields 0.87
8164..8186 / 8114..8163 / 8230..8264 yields 0.86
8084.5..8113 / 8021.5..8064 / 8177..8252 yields 1.16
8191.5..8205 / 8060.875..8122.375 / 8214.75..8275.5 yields 0.31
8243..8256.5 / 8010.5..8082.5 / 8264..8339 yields -0.82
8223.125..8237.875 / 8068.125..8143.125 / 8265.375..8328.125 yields -0.15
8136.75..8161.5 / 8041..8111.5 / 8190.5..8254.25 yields 1.56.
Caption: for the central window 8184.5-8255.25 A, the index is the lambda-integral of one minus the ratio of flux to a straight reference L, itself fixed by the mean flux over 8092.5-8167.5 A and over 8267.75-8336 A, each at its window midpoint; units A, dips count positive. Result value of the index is -4.3 A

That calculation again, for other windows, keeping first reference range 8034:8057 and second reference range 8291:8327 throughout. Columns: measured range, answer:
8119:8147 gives 0.6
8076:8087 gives -1.5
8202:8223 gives -0.3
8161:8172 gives 0.3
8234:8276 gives -2.6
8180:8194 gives -0.9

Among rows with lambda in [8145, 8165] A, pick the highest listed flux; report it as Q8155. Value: 17.11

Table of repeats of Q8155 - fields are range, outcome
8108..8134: 18.36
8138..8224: 18.18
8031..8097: 20.14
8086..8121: 16.5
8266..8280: 18.2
